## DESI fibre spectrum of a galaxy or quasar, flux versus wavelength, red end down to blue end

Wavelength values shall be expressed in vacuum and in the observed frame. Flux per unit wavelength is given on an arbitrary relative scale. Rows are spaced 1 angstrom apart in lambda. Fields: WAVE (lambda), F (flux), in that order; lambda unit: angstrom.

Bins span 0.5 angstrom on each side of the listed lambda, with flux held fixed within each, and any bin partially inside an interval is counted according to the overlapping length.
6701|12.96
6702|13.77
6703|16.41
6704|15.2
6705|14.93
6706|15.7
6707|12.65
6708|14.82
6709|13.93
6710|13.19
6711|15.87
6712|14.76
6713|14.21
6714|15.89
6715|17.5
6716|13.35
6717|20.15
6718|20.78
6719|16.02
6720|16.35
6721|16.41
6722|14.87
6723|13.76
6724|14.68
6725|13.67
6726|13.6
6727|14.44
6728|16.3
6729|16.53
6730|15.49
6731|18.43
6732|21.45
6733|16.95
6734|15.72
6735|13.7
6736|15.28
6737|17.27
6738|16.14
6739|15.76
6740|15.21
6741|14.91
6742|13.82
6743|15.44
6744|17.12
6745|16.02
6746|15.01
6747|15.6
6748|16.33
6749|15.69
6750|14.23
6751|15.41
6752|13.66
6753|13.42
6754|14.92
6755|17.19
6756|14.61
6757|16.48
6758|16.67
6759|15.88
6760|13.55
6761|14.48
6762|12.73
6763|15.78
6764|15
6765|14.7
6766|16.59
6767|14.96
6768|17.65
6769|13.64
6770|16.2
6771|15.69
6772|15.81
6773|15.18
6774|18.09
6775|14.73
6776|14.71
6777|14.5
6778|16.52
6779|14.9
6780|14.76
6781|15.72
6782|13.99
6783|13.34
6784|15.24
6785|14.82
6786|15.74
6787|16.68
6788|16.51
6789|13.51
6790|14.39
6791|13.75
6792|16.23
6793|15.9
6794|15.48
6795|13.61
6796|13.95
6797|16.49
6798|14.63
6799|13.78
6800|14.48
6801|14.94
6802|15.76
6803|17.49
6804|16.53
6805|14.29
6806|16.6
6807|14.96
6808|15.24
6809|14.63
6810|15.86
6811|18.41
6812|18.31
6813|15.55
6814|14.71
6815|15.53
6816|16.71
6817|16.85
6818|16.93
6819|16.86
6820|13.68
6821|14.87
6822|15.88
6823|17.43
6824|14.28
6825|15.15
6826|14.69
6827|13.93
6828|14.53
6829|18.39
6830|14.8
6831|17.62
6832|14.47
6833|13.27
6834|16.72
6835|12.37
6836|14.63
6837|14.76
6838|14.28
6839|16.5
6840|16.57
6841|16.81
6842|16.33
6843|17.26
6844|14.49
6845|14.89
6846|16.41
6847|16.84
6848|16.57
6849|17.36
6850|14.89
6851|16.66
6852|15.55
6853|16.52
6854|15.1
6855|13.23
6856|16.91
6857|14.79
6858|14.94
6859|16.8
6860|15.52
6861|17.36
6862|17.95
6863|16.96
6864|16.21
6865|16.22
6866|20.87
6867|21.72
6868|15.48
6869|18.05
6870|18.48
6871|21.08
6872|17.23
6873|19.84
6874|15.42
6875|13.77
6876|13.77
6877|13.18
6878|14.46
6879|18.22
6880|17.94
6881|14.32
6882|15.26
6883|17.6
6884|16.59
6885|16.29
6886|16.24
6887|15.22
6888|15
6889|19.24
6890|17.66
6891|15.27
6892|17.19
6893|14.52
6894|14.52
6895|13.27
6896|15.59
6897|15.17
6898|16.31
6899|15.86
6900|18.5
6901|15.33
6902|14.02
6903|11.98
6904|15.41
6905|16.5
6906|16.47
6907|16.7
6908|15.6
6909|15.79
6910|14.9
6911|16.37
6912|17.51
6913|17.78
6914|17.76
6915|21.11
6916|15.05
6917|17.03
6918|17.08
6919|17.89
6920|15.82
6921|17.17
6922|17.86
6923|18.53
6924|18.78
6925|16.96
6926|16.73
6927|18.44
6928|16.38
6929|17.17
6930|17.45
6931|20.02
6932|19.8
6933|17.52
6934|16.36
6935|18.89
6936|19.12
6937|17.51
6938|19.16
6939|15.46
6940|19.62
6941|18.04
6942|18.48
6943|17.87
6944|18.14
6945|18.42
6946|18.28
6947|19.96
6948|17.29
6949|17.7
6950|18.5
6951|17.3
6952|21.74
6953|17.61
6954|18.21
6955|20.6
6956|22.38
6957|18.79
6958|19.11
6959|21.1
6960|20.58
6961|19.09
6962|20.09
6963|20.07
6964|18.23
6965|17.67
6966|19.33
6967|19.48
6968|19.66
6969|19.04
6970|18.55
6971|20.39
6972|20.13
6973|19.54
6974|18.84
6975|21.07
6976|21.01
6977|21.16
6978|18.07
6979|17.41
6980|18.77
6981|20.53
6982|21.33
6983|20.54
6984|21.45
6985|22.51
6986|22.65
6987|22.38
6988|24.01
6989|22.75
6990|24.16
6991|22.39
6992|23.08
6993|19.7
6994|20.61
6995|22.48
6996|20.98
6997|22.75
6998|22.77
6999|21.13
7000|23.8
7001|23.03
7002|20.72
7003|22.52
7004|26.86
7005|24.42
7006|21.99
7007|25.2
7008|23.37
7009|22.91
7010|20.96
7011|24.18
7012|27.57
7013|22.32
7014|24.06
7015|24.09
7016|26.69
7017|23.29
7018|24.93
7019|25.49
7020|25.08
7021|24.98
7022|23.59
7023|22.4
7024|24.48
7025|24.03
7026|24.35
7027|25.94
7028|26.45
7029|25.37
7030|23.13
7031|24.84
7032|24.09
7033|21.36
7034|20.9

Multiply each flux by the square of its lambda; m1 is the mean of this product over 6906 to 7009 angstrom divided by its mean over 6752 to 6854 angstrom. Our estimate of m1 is 1.3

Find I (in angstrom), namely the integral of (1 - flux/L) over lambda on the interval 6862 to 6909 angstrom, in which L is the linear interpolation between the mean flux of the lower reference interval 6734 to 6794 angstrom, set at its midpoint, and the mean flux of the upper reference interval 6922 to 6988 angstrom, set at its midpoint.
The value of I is 3.7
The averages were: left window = 15.3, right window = 19.2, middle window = 16.3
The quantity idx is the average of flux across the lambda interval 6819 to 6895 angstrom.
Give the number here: 16.1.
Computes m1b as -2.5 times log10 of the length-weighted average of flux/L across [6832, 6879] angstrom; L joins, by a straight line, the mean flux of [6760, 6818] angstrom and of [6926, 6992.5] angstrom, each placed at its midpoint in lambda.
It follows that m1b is 0.052 mag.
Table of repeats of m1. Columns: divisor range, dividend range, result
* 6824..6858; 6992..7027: 1.59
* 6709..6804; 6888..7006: 1.29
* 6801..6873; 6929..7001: 1.28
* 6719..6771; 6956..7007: 1.45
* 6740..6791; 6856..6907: 1.11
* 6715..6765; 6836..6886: 1.09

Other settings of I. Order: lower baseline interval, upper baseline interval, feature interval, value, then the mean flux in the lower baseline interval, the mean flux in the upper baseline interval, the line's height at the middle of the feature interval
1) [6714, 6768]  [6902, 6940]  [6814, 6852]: 1.8 angstrom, 15.7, 17.2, 16.4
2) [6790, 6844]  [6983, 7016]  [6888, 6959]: 8.9 angstrom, 15.5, 23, 19.9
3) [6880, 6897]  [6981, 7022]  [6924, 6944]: 0.9 angstrom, 15.9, 23.1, 18.8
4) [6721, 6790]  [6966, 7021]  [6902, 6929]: 4.3 angstrom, 15.4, 22.1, 19.9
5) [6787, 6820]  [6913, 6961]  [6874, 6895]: 1.8 angstrom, 15.6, 18.3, 17.2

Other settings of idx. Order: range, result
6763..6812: 15.4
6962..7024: 22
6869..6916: 16.2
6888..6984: 18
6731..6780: 15.5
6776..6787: 15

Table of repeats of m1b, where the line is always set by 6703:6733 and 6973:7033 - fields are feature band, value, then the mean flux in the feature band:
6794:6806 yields 0.173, 15.2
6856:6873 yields 0.110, 17.5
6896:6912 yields 0.282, 15.7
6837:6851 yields 0.175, 16.1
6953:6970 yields 0.122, 19.5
